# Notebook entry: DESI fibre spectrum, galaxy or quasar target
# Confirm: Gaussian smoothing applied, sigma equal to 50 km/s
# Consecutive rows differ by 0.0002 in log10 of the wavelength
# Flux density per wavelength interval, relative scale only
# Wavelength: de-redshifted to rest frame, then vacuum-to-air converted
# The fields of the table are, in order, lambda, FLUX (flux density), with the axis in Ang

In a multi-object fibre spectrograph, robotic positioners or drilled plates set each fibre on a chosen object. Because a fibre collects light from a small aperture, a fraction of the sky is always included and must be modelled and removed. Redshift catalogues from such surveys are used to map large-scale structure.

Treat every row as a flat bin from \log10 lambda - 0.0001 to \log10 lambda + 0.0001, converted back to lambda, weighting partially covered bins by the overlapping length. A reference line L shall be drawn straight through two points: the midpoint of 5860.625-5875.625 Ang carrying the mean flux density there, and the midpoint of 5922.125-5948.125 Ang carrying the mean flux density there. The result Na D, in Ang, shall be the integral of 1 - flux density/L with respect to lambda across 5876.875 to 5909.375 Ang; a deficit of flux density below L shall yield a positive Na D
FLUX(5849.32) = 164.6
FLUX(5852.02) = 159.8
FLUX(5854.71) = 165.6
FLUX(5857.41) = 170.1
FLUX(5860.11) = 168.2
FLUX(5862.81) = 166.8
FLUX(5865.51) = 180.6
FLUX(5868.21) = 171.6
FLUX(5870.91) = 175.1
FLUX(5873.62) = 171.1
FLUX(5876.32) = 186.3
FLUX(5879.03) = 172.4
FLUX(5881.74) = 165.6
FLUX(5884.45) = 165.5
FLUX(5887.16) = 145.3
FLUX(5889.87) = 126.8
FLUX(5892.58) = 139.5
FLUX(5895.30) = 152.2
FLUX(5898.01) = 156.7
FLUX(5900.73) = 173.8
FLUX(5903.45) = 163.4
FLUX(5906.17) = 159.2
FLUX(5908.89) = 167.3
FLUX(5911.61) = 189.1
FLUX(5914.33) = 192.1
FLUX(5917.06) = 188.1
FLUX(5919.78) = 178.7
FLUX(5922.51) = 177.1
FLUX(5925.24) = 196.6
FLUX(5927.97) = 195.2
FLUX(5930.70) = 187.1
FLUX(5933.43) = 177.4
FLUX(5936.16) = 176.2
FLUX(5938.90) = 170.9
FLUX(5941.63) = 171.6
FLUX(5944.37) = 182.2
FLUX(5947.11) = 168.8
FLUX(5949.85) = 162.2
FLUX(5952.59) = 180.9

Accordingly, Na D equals 3.38 Ang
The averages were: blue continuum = 173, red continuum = 181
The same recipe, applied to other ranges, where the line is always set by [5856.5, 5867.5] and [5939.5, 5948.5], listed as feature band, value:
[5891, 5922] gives 0.68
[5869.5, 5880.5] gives -0.27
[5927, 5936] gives -0.59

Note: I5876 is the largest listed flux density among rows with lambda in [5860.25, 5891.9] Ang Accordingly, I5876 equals 186.3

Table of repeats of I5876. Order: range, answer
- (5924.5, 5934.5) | 196.6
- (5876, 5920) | 192.1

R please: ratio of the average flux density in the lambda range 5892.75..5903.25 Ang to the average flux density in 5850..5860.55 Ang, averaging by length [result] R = 0.96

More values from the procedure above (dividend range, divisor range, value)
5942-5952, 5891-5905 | 1.10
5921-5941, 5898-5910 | 1.11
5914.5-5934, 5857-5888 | 1.09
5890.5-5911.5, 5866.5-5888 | 0.94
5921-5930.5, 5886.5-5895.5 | 1.36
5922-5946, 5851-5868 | 1.08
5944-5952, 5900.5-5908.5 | 1.04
